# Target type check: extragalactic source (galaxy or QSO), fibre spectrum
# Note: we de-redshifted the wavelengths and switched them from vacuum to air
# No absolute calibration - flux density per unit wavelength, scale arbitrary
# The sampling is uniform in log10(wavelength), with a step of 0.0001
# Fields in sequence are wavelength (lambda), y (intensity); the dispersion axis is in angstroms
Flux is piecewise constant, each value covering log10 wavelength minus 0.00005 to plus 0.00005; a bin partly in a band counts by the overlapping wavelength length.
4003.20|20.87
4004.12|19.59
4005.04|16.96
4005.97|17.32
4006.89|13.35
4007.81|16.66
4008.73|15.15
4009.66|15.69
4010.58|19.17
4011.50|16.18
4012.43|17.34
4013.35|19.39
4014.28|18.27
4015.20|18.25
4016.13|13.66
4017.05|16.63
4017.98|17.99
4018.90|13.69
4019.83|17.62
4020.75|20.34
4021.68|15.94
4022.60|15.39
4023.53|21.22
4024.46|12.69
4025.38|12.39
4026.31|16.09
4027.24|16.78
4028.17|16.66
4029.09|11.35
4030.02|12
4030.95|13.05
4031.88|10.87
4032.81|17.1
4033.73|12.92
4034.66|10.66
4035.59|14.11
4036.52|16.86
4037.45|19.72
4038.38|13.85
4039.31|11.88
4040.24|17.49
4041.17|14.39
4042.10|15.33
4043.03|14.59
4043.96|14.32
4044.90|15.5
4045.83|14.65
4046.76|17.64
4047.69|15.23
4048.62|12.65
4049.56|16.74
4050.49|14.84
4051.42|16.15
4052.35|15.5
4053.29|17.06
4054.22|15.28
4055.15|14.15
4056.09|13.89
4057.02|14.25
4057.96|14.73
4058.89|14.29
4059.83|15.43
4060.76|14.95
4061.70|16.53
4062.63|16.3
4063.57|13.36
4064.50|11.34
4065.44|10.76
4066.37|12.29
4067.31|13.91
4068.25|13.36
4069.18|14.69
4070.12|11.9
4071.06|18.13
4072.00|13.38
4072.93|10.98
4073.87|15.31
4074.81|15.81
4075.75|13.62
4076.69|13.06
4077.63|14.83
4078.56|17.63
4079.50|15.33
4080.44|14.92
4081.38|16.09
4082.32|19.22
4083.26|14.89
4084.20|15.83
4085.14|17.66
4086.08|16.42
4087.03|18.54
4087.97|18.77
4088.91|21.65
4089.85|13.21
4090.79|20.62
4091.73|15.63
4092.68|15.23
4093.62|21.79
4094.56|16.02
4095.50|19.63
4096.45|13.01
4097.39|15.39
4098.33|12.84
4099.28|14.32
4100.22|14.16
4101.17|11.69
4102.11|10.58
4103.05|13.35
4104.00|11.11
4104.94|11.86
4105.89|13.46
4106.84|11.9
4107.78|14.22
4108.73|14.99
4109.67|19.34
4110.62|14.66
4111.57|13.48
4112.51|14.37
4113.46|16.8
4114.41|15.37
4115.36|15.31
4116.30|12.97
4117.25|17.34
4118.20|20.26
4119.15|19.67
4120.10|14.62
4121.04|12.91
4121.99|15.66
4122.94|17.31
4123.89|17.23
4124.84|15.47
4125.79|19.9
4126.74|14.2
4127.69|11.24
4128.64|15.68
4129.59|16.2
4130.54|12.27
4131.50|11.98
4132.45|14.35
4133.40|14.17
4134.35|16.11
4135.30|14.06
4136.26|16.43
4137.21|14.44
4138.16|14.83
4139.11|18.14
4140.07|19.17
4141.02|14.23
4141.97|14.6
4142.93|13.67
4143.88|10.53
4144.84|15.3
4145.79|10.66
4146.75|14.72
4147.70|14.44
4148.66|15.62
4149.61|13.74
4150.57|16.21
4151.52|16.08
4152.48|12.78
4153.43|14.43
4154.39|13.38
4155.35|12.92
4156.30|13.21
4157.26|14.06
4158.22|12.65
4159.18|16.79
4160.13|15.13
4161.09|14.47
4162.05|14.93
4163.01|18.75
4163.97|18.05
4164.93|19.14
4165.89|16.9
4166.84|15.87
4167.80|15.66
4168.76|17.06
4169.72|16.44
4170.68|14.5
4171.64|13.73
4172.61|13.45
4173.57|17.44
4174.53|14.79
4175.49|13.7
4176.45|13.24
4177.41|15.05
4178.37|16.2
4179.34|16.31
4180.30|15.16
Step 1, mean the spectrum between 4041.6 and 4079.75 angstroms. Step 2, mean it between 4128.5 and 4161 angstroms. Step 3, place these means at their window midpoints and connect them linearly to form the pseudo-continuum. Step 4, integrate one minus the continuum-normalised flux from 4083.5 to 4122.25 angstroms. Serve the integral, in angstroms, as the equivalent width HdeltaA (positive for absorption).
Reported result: -2.6 angstroms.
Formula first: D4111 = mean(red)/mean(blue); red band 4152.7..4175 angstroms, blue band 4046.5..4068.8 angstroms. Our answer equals 1.05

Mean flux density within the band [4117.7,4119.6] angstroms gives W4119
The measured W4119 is 19.9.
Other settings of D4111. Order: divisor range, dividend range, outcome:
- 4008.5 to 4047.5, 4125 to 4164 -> 0.94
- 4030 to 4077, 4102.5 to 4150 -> 1.03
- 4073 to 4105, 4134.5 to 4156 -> 0.94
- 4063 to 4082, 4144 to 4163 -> 1.02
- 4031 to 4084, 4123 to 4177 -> 1.02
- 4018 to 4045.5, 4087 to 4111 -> 1.01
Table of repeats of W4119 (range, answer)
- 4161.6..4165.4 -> 17.7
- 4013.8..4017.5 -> 16.7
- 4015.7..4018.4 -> 16.1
